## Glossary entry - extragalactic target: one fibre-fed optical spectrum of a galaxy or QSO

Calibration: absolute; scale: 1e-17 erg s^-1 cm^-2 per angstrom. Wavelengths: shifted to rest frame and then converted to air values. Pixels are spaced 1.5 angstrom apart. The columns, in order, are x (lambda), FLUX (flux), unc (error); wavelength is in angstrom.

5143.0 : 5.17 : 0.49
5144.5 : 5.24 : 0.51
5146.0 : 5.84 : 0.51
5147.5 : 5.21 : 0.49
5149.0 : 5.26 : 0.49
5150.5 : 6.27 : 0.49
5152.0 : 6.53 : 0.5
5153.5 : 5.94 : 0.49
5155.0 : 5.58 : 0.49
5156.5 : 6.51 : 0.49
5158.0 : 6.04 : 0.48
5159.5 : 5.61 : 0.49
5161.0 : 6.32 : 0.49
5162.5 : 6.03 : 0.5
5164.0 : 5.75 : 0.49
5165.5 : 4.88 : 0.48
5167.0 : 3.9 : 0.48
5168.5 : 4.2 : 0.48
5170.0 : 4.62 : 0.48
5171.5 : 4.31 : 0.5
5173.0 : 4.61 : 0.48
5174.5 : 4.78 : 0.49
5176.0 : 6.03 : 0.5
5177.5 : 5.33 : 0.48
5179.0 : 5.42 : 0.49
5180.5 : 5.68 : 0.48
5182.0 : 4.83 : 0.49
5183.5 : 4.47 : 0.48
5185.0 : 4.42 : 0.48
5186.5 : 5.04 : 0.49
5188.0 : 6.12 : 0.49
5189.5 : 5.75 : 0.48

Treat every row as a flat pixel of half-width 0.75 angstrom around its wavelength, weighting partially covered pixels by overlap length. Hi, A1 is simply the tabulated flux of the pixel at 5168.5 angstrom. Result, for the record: 4.2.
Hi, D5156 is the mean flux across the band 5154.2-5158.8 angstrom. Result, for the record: 6.04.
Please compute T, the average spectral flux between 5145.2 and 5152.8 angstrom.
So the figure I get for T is 5.82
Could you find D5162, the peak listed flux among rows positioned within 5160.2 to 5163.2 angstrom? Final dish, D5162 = 6.32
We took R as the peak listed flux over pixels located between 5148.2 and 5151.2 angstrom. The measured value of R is 6.27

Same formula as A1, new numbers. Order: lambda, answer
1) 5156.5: 6.51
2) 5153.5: 5.94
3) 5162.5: 6.03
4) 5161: 6.32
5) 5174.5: 4.78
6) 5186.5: 5.04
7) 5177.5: 5.33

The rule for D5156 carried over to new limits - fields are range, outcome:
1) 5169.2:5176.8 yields 4.87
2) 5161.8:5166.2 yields 5.56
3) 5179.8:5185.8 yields 4.84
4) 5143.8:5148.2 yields 5.43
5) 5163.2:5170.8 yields 4.68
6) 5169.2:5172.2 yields 4.46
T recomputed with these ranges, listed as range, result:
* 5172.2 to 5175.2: 4.69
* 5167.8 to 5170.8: 4.41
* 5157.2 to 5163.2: 6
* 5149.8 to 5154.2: 6.25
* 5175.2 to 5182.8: 5.45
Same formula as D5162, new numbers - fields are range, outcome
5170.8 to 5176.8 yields 6.03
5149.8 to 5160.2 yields 6.53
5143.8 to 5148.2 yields 5.84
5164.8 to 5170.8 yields 4.88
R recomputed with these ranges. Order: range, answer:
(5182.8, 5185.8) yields 4.47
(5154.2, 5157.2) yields 6.51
